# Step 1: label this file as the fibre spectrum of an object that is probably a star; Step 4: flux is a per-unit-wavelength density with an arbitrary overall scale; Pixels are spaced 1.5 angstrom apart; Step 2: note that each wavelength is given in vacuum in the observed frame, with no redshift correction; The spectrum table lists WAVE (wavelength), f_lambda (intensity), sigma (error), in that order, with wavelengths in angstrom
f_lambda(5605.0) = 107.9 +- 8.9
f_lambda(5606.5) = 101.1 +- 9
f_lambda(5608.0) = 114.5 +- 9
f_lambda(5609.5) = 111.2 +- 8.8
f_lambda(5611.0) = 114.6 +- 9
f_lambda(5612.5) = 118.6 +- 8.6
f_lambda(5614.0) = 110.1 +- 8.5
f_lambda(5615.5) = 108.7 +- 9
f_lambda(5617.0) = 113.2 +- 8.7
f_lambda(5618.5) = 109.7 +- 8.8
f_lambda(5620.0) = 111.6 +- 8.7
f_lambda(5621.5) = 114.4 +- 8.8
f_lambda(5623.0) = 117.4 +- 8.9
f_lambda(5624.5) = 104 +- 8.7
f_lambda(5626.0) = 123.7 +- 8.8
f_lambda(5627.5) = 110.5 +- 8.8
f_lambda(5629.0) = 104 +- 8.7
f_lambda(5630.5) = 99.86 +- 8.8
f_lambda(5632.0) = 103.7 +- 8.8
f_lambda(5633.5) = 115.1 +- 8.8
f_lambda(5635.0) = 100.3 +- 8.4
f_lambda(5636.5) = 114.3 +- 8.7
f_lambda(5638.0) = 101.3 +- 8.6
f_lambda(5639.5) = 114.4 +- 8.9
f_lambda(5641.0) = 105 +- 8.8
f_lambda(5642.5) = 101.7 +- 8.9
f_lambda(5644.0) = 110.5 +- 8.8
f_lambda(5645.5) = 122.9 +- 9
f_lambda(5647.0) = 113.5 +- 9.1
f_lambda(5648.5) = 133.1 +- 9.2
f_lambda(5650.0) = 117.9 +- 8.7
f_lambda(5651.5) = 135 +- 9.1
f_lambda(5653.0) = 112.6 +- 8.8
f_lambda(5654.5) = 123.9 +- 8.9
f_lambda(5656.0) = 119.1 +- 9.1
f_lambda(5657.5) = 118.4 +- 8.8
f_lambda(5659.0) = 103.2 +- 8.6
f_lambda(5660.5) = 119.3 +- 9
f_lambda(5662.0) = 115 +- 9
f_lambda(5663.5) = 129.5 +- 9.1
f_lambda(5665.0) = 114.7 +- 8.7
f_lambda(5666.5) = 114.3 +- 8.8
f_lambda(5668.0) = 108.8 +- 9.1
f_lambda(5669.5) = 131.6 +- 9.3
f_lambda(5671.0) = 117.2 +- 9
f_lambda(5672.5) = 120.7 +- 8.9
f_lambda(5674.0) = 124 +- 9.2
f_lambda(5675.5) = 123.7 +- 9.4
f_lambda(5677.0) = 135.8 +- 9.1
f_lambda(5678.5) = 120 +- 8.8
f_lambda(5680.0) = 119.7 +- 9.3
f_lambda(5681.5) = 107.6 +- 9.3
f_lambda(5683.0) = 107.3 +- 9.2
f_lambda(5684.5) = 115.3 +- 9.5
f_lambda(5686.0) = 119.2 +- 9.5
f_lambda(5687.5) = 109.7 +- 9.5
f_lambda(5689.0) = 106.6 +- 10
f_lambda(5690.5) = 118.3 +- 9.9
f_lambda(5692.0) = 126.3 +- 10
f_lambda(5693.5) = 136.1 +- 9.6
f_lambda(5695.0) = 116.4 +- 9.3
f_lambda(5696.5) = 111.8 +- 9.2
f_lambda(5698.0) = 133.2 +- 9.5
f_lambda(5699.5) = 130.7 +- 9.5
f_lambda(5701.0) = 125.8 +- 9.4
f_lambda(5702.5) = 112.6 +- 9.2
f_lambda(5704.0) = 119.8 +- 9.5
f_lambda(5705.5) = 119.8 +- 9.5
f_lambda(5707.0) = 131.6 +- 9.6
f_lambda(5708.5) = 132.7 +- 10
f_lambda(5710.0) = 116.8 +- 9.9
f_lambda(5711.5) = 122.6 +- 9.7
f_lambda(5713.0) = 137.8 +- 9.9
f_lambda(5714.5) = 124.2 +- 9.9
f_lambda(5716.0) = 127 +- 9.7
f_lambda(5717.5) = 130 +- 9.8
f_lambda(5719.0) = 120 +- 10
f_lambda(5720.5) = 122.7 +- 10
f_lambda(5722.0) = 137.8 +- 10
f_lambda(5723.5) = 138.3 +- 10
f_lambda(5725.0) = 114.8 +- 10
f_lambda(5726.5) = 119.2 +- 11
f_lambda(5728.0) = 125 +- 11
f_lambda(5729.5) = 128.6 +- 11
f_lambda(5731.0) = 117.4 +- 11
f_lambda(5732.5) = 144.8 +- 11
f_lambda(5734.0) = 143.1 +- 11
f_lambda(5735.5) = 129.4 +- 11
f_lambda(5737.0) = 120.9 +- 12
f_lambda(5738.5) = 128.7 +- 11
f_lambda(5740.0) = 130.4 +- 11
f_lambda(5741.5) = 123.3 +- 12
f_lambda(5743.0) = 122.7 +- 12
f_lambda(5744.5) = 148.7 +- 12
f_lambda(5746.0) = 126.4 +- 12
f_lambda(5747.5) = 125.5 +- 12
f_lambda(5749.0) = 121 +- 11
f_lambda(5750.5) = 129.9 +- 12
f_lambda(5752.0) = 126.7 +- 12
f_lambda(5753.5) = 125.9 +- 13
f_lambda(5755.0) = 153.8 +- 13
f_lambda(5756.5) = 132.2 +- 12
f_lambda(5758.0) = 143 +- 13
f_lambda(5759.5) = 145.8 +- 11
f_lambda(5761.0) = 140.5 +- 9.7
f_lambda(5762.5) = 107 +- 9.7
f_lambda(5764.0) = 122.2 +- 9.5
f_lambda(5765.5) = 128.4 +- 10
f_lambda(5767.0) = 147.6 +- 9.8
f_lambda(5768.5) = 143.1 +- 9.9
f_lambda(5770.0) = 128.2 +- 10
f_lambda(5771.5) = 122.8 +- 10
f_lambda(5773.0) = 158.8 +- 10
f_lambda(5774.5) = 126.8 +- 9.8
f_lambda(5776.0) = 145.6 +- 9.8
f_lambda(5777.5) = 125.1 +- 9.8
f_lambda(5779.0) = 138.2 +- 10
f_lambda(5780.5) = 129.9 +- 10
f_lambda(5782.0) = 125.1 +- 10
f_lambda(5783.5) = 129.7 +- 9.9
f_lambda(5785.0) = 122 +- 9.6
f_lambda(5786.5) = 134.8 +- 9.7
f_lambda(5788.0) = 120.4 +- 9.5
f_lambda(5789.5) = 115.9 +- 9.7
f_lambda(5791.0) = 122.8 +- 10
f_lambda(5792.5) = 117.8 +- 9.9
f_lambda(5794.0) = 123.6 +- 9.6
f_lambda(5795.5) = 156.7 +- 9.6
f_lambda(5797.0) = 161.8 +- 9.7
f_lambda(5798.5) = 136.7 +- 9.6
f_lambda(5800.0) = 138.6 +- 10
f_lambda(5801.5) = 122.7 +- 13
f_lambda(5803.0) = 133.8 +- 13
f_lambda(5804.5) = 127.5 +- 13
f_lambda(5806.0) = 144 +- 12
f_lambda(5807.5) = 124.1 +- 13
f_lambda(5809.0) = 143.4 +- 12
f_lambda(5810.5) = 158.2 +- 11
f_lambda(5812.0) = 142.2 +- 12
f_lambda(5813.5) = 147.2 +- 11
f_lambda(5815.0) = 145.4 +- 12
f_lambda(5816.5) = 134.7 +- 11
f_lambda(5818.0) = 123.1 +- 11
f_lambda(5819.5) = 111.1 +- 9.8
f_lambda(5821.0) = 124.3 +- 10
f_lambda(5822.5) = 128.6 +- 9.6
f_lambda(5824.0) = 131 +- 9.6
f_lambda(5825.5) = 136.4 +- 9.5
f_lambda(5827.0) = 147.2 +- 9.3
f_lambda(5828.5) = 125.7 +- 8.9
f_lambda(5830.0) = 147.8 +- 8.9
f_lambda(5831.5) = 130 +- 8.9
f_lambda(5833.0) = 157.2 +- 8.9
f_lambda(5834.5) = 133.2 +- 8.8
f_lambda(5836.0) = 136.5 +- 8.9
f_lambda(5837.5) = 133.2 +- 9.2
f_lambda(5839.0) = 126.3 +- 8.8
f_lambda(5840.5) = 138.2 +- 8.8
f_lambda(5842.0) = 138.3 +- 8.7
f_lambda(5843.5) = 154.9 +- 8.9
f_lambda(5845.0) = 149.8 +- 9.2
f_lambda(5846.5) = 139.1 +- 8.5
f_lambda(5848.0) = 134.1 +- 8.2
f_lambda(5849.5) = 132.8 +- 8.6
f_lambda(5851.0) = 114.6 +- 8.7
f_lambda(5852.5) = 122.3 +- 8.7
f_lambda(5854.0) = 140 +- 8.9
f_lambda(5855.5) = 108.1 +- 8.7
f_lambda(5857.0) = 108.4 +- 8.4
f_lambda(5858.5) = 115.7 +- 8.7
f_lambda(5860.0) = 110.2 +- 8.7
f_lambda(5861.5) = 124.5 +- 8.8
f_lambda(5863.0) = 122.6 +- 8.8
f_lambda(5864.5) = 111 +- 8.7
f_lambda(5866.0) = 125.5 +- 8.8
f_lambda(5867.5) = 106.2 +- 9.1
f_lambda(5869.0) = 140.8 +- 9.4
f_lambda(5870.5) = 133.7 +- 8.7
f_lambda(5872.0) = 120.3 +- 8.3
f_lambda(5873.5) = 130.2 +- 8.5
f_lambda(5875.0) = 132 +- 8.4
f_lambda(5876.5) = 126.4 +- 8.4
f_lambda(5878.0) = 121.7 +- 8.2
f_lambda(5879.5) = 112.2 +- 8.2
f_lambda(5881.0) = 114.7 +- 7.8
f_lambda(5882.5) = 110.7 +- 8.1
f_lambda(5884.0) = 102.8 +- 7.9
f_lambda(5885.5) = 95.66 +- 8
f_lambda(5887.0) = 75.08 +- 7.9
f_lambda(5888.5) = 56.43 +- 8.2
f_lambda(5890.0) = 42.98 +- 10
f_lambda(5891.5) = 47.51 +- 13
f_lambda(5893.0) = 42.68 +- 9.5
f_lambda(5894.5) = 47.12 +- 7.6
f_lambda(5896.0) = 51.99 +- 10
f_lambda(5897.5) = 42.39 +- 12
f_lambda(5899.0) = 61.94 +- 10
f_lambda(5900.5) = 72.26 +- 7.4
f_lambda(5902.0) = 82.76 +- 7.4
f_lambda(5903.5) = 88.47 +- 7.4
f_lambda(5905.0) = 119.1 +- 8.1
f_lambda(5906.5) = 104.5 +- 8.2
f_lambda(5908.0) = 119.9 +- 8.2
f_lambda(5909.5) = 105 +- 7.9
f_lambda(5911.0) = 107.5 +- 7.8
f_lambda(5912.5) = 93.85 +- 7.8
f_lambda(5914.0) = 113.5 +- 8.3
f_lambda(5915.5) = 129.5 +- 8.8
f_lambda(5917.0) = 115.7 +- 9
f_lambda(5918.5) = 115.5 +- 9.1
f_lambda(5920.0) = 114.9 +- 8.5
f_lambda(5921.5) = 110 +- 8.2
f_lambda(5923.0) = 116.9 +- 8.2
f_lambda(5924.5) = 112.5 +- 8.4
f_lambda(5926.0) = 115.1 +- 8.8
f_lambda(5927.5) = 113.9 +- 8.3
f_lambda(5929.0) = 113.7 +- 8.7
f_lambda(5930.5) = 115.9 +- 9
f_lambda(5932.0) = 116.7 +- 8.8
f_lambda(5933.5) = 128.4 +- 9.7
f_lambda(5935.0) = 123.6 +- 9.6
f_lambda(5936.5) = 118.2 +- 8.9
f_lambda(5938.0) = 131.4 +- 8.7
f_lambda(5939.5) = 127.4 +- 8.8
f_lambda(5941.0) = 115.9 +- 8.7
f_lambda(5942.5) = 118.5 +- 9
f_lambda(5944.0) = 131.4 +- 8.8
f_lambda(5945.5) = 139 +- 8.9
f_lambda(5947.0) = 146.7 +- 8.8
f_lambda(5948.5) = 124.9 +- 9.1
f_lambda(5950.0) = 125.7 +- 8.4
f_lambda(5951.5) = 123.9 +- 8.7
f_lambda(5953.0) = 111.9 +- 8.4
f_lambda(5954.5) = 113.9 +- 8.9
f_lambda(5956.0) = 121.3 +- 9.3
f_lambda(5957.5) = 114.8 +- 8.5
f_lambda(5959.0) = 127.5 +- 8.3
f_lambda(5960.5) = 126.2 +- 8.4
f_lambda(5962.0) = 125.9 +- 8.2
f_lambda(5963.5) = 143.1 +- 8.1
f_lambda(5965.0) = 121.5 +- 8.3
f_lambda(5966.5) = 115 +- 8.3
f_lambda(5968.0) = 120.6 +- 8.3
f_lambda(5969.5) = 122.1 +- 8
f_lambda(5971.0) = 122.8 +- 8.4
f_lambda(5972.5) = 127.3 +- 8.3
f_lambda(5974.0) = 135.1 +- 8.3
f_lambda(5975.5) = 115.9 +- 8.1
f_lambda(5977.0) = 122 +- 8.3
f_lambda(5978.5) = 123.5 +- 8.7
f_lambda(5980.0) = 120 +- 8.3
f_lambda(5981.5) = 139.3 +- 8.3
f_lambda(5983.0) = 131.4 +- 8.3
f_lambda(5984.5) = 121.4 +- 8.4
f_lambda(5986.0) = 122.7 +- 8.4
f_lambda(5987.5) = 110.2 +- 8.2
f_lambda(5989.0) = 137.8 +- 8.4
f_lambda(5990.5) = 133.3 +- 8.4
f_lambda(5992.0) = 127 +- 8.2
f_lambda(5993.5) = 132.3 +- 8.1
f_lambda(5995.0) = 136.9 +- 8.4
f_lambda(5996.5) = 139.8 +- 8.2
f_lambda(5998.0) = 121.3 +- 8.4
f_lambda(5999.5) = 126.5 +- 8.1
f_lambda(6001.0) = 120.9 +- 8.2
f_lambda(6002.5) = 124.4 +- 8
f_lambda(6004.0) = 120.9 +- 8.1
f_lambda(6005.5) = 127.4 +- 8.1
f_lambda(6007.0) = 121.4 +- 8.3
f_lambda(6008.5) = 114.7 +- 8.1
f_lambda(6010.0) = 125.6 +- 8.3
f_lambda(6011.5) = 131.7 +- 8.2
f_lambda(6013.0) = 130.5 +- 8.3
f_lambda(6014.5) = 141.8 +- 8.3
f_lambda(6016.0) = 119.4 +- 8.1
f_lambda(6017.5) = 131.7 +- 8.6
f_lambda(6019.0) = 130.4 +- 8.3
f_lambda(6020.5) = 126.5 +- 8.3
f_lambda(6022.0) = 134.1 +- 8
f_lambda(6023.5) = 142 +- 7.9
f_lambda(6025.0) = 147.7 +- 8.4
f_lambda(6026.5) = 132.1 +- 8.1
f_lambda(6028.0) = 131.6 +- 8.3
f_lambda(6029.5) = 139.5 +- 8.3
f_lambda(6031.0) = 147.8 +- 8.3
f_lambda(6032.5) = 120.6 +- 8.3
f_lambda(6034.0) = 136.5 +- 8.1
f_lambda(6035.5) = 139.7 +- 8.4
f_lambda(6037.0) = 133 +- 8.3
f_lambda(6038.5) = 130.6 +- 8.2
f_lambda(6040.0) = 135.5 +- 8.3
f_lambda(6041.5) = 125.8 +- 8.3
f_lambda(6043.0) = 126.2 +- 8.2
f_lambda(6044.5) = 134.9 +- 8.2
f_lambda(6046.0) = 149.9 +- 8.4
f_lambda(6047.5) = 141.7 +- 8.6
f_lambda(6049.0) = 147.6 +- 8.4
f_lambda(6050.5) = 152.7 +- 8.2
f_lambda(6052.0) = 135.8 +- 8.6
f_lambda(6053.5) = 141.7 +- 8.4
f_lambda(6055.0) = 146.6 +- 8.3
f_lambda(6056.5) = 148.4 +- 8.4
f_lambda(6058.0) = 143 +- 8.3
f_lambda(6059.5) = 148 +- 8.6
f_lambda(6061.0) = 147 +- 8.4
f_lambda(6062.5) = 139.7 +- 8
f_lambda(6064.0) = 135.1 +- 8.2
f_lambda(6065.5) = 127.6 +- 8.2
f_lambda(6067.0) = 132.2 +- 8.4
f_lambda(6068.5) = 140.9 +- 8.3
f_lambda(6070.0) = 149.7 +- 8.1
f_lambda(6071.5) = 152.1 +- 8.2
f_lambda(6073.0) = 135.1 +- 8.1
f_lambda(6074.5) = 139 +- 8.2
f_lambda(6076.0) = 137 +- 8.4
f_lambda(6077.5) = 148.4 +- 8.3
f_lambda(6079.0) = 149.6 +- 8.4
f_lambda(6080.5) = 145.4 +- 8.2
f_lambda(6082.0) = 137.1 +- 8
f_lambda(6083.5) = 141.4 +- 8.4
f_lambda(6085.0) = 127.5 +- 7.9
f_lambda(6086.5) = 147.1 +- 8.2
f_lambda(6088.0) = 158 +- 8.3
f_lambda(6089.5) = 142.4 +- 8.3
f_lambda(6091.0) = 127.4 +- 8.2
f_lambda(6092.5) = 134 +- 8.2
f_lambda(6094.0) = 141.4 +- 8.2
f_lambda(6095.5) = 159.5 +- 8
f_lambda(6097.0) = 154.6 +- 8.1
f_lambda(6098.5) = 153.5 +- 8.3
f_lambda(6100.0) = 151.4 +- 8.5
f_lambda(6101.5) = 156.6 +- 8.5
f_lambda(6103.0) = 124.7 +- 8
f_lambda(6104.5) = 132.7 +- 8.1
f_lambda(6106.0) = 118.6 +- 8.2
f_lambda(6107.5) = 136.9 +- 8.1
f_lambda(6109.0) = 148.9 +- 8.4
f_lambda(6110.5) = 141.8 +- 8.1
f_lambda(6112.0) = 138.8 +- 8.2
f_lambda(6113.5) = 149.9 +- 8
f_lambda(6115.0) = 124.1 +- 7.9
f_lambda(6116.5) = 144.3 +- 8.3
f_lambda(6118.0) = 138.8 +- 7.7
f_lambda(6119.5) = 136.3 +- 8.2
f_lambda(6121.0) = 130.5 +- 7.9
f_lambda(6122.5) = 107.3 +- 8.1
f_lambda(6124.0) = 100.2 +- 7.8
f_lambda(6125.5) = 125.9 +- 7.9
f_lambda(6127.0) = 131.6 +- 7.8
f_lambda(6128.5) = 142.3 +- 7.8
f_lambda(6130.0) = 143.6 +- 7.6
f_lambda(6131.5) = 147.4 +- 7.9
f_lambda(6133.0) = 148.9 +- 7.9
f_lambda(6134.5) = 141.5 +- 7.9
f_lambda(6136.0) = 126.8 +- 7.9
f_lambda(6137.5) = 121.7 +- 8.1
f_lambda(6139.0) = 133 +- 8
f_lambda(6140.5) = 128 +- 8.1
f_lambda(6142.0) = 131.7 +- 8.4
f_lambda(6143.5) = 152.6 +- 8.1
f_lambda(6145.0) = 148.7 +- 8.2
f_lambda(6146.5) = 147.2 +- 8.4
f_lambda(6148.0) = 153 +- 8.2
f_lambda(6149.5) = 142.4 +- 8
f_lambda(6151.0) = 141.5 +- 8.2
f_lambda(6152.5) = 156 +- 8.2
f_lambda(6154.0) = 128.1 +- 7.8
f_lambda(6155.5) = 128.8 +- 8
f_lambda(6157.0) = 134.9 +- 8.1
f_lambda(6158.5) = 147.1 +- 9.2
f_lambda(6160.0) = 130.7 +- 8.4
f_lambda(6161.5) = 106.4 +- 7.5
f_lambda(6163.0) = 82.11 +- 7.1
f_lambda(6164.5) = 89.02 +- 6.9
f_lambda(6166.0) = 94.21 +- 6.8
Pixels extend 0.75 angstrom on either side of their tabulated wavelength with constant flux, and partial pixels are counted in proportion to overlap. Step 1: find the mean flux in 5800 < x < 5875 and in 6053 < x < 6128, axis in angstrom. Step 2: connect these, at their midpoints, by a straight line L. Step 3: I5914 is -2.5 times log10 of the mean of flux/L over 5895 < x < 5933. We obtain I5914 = 0.30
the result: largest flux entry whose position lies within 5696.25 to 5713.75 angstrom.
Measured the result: 137.8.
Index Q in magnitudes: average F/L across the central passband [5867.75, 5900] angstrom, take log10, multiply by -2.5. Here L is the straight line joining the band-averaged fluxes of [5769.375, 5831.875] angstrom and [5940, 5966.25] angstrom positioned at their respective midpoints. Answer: 0.38 mag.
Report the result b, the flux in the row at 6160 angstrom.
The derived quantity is 130.7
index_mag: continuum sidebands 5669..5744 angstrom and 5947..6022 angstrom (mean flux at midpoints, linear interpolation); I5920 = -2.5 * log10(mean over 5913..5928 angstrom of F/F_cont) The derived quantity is 0.09 mag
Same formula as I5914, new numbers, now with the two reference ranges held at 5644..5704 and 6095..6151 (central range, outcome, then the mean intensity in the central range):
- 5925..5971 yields 0.068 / 123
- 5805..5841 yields -0.086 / 136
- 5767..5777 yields -0.119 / 138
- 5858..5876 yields 0.041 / 123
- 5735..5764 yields -0.066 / 130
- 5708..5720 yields -0.043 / 126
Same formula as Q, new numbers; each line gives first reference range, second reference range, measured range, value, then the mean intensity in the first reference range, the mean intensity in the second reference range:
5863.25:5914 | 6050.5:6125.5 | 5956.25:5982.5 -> -0.10 mag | 95.9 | 140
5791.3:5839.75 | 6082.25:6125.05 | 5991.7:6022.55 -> 0.08 mag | 136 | 138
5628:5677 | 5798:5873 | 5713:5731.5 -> -0.04 mag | 116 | 132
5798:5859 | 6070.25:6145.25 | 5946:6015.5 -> 0.09 mag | 134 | 139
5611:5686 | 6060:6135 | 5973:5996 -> 0.05 mag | 115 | 139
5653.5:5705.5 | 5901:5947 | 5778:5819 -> -0.14 mag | 119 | 116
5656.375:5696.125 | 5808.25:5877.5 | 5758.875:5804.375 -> -0.05 mag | 118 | 131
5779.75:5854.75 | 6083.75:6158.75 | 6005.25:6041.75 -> 0.04 mag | 134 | 139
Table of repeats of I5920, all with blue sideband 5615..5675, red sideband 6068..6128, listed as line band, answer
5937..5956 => 0.04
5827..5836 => -0.12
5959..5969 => 0.05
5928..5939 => 0.08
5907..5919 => 0.15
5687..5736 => -0.06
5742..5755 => -0.08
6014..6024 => 0.02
